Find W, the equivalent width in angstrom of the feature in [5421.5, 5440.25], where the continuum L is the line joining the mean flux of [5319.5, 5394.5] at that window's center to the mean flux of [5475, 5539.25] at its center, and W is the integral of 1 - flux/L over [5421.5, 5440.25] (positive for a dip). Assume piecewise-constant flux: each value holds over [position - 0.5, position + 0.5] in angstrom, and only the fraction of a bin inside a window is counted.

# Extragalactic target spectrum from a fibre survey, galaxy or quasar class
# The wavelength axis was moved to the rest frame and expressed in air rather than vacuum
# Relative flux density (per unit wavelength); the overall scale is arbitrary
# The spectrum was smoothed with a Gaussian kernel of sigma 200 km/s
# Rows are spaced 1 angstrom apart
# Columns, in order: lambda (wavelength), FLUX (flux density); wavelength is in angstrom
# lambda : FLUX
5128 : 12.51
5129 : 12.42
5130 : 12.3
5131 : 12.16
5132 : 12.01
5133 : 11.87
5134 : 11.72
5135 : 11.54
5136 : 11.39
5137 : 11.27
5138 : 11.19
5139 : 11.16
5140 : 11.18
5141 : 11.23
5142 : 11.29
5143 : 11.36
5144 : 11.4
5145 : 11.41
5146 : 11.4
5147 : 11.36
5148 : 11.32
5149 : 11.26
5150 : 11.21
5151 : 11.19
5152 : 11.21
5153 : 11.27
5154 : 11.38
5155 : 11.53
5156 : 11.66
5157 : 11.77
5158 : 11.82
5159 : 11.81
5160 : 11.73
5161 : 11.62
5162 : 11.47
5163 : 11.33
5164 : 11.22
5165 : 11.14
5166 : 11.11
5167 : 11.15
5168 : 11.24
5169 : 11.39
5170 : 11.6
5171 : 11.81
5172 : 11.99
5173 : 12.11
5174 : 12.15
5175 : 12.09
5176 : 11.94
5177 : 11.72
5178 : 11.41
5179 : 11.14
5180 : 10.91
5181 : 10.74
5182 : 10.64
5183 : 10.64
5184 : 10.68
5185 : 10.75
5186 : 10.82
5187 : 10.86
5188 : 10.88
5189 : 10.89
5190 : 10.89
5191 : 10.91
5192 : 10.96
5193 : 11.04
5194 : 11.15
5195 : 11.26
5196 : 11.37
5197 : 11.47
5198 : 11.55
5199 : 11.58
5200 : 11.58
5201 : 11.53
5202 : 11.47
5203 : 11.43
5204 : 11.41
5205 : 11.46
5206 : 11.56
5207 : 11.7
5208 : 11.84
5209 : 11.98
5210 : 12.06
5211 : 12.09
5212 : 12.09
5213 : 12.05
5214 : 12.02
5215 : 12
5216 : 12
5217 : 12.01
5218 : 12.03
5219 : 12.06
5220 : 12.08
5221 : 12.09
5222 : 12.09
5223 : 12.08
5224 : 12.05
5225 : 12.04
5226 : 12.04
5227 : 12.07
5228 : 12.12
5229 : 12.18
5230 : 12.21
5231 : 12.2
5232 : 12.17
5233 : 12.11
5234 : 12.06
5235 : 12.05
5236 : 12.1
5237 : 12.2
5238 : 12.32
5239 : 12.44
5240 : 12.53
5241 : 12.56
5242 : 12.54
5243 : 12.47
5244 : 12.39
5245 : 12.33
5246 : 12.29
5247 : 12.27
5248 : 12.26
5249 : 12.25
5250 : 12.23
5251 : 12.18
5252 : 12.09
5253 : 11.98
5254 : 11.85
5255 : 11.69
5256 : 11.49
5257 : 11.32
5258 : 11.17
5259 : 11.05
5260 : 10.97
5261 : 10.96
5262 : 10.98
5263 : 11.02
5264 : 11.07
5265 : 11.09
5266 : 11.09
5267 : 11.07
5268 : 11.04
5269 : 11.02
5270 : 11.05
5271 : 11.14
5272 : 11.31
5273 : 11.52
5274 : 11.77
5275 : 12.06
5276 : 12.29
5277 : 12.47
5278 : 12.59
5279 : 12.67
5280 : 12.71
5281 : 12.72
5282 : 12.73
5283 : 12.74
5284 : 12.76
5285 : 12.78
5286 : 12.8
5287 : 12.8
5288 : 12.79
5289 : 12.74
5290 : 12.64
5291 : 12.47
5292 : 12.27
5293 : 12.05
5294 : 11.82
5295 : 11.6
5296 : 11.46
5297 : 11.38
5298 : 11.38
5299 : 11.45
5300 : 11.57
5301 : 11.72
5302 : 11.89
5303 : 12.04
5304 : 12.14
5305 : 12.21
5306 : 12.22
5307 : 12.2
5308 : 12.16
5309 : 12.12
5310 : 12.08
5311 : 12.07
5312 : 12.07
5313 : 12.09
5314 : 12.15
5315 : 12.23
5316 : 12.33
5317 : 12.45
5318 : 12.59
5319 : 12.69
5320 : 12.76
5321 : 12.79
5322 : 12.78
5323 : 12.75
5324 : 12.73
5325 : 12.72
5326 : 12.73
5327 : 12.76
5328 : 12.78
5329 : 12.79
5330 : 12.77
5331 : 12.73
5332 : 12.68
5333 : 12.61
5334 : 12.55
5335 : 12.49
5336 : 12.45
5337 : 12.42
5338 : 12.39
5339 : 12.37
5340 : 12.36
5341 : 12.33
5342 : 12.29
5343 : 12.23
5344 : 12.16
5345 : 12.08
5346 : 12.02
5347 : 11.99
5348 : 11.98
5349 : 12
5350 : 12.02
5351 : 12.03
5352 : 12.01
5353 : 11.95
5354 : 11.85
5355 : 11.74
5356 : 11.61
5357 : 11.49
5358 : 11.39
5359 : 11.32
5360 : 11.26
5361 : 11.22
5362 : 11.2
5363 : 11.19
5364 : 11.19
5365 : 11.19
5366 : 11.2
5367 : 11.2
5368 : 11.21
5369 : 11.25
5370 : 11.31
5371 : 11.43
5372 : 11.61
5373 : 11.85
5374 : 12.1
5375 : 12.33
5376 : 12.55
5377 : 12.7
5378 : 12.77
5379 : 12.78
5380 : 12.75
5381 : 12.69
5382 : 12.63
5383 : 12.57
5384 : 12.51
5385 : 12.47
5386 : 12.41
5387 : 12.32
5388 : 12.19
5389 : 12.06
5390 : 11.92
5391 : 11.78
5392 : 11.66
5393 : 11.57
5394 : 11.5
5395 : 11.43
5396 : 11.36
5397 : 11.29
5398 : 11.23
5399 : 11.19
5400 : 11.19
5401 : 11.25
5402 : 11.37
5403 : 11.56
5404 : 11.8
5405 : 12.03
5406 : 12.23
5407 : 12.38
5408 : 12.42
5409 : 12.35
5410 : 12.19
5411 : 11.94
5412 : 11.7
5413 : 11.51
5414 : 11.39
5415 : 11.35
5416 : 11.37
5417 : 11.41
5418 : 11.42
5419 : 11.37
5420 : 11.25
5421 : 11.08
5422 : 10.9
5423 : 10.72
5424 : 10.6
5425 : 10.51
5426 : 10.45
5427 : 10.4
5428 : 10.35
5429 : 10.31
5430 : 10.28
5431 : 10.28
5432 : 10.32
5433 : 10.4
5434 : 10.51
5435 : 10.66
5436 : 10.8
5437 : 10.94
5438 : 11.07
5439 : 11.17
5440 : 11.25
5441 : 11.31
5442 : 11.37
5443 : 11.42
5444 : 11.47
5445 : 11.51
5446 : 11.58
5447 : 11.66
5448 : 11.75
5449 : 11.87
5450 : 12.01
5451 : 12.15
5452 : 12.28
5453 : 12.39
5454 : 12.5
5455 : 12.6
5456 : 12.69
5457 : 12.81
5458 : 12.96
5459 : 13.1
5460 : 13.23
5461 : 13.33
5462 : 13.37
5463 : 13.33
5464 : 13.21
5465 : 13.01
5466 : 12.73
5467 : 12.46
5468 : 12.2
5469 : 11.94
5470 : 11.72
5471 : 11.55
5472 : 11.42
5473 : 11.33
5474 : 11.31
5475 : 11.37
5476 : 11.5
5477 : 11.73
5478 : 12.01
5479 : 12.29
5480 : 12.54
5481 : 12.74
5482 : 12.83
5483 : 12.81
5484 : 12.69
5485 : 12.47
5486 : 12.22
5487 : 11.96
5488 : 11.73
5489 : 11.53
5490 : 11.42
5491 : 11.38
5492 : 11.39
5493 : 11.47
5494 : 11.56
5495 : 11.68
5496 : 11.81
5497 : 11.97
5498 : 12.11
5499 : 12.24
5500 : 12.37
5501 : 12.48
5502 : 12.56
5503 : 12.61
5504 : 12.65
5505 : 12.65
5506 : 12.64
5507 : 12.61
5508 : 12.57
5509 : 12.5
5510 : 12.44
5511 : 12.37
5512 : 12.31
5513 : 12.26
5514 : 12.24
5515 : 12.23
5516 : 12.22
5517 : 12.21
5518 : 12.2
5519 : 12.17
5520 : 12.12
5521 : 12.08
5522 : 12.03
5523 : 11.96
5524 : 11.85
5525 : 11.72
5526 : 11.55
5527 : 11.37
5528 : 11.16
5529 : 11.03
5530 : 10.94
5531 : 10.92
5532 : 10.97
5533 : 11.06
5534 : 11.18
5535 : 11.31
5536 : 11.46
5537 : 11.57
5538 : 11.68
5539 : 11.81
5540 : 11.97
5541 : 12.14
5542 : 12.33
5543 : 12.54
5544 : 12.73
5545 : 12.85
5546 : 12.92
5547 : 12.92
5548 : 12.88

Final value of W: 2.2 angstrom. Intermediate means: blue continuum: 12.1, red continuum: 12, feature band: 10.6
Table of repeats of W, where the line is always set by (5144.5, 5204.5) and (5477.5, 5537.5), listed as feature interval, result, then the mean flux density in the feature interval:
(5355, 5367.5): 0.43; 11.3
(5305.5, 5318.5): -0.68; 12.2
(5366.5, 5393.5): -0.82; 12.1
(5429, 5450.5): 1.36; 11.1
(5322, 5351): -1.94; 12.4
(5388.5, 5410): 0.13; 11.7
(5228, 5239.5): -0.73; 12.2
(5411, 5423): 0.48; 11.3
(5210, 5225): -0.83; 12.1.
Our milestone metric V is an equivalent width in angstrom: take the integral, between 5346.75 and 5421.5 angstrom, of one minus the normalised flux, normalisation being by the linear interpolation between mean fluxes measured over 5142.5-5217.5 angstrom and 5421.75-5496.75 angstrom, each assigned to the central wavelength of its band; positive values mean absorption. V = -0.7 angstrom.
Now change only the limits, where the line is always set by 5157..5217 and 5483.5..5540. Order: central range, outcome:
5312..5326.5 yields -1.11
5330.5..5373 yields -0.61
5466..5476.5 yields 0.12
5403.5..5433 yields 1.38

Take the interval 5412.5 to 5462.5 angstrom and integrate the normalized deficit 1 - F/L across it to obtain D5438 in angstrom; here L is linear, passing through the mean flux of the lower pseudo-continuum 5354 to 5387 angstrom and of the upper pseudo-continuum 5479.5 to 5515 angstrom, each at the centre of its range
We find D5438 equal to 2.42 angstrom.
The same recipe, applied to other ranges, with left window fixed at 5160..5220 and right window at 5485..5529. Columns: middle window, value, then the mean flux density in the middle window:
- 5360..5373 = 0.56 angstrom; 11.3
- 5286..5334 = -2.56 angstrom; 12.3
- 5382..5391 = -0.35 angstrom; 12.3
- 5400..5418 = 0.18 angstrom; 11.8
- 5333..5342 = -0.52 angstrom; 12.4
